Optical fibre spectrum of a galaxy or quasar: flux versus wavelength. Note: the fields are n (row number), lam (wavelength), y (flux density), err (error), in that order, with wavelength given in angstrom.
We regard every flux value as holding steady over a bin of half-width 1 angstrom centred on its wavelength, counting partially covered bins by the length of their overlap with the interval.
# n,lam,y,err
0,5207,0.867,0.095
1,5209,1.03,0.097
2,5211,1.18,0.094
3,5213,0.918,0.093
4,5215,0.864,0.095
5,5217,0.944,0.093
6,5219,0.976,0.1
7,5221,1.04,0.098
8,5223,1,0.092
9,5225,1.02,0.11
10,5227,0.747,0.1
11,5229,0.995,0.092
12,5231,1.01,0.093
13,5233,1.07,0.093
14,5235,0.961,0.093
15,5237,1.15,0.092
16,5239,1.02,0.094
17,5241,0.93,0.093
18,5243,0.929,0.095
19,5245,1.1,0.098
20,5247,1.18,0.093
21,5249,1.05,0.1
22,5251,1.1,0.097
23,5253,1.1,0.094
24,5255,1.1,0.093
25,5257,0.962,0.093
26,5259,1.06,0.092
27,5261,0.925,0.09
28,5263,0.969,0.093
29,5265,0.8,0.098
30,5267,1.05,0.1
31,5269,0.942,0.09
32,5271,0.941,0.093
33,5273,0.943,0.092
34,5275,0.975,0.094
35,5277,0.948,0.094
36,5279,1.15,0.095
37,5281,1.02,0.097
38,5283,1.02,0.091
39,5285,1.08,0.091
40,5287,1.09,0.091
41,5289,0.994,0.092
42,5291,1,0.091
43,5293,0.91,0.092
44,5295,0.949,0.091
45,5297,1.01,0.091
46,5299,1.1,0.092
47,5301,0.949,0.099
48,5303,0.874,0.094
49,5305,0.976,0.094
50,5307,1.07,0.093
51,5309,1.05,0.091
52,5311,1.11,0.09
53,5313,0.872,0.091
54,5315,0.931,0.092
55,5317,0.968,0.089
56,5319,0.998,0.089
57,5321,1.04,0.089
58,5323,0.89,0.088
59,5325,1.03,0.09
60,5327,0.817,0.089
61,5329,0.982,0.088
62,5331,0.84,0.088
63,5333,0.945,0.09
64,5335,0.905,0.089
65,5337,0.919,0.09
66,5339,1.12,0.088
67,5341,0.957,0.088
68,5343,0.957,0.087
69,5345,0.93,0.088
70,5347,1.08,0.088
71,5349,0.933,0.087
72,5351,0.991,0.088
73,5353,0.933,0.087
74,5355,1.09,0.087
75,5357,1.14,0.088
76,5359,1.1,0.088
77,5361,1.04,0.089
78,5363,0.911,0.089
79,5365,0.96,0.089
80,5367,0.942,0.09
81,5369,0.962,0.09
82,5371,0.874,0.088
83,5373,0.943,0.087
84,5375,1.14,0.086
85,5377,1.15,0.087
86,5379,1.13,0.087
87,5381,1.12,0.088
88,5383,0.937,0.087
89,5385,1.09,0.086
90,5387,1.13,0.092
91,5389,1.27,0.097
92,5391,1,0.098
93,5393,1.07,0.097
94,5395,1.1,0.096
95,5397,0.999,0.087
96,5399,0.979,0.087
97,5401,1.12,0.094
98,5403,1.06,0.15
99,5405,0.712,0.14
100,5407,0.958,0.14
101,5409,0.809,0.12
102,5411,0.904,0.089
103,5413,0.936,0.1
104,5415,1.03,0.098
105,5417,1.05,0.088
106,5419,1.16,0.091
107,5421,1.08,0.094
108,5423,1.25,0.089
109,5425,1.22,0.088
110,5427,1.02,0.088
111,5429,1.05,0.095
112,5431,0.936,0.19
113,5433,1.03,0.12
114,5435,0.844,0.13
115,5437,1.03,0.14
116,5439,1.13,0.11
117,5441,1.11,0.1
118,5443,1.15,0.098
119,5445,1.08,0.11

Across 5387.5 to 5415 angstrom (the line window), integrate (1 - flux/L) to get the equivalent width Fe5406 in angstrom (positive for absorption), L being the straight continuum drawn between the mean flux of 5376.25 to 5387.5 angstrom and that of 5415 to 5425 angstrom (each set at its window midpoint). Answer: 2.8 angstrom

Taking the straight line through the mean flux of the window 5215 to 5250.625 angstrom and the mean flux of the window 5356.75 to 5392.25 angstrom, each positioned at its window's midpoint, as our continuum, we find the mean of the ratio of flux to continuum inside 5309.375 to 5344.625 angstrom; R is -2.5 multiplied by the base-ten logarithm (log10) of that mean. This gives 0.08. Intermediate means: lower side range 1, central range 0.959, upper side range 1.04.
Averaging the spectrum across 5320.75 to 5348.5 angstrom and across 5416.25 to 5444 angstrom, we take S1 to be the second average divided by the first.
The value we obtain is 1.1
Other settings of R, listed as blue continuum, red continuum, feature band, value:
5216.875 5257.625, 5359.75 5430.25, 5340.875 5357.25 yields 0.03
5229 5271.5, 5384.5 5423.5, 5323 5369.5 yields 0.05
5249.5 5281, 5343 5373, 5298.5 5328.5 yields 0.02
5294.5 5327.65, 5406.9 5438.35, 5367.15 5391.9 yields -0.05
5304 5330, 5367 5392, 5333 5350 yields 0.04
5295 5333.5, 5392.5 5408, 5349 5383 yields -0.04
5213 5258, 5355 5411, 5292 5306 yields 0.05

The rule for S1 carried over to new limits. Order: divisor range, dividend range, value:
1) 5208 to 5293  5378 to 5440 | 1.03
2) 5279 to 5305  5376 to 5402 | 1.08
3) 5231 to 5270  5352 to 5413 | 1.00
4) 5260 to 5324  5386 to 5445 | 1.05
